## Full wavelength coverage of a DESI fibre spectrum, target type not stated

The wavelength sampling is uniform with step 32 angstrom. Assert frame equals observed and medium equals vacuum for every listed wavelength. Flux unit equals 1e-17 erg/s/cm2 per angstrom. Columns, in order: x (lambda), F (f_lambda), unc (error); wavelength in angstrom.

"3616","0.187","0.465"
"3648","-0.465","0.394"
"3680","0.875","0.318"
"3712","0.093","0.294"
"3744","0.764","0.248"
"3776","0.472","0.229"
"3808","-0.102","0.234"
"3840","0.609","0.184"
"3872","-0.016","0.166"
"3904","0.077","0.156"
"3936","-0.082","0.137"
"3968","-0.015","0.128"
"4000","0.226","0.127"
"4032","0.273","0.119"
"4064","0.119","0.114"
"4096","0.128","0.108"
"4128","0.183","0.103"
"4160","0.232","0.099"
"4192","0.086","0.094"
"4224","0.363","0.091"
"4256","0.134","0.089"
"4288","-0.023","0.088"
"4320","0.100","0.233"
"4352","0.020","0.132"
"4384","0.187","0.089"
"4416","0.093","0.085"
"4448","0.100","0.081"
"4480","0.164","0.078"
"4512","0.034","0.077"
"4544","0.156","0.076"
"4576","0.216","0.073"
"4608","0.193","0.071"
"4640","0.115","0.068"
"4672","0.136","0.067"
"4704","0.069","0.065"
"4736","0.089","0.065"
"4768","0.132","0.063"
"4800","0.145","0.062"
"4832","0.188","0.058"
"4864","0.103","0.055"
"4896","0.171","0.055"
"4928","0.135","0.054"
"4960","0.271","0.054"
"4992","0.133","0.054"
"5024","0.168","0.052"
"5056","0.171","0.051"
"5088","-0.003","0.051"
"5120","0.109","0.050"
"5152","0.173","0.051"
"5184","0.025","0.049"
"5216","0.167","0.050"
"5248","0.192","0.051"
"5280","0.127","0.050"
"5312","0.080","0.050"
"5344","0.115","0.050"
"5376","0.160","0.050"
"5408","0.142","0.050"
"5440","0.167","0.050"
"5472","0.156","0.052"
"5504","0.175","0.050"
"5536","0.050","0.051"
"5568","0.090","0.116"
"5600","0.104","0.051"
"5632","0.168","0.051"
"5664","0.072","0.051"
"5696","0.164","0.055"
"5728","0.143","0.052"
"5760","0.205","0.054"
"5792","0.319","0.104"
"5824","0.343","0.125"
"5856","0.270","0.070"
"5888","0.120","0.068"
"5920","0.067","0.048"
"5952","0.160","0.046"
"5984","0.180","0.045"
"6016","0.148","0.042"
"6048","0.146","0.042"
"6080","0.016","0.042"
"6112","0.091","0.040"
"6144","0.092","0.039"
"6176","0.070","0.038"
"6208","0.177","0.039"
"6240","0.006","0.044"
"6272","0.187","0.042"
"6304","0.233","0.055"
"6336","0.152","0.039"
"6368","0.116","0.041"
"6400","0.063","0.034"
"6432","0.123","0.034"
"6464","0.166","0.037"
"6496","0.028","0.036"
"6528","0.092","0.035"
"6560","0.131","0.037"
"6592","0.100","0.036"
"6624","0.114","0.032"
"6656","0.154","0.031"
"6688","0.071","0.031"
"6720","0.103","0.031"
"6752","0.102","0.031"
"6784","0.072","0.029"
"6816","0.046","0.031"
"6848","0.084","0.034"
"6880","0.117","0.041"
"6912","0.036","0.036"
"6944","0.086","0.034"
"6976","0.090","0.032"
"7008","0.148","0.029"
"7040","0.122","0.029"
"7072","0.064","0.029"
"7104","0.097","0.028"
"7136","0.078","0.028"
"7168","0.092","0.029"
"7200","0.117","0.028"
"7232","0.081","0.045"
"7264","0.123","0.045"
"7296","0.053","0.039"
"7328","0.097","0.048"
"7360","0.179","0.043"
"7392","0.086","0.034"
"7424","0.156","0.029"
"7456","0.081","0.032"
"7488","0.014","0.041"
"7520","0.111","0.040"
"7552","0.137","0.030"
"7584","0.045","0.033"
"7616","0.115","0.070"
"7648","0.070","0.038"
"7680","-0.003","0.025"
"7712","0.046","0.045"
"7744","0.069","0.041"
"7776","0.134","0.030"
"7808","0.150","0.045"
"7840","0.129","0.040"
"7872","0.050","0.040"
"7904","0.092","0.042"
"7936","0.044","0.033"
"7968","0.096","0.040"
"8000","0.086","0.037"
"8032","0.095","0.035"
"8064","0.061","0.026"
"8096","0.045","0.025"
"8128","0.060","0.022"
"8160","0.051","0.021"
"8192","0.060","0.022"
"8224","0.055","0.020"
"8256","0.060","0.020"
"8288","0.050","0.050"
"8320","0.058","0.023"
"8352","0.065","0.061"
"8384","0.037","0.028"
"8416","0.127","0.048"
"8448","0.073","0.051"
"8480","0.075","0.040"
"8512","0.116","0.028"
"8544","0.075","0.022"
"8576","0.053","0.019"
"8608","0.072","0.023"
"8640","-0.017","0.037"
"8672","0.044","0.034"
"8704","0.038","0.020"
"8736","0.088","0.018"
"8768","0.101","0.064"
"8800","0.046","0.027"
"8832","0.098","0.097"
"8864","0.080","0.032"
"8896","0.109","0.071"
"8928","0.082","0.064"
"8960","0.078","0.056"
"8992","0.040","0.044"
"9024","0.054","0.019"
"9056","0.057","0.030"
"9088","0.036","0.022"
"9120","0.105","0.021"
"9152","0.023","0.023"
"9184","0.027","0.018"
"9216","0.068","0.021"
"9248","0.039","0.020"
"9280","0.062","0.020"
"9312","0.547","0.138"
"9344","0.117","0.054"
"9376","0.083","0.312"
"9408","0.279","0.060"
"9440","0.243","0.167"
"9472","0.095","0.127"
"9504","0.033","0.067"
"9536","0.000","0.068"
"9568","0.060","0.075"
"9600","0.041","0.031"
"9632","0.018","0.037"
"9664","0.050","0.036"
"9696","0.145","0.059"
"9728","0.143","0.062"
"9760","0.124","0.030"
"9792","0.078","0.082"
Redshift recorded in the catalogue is 1.520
